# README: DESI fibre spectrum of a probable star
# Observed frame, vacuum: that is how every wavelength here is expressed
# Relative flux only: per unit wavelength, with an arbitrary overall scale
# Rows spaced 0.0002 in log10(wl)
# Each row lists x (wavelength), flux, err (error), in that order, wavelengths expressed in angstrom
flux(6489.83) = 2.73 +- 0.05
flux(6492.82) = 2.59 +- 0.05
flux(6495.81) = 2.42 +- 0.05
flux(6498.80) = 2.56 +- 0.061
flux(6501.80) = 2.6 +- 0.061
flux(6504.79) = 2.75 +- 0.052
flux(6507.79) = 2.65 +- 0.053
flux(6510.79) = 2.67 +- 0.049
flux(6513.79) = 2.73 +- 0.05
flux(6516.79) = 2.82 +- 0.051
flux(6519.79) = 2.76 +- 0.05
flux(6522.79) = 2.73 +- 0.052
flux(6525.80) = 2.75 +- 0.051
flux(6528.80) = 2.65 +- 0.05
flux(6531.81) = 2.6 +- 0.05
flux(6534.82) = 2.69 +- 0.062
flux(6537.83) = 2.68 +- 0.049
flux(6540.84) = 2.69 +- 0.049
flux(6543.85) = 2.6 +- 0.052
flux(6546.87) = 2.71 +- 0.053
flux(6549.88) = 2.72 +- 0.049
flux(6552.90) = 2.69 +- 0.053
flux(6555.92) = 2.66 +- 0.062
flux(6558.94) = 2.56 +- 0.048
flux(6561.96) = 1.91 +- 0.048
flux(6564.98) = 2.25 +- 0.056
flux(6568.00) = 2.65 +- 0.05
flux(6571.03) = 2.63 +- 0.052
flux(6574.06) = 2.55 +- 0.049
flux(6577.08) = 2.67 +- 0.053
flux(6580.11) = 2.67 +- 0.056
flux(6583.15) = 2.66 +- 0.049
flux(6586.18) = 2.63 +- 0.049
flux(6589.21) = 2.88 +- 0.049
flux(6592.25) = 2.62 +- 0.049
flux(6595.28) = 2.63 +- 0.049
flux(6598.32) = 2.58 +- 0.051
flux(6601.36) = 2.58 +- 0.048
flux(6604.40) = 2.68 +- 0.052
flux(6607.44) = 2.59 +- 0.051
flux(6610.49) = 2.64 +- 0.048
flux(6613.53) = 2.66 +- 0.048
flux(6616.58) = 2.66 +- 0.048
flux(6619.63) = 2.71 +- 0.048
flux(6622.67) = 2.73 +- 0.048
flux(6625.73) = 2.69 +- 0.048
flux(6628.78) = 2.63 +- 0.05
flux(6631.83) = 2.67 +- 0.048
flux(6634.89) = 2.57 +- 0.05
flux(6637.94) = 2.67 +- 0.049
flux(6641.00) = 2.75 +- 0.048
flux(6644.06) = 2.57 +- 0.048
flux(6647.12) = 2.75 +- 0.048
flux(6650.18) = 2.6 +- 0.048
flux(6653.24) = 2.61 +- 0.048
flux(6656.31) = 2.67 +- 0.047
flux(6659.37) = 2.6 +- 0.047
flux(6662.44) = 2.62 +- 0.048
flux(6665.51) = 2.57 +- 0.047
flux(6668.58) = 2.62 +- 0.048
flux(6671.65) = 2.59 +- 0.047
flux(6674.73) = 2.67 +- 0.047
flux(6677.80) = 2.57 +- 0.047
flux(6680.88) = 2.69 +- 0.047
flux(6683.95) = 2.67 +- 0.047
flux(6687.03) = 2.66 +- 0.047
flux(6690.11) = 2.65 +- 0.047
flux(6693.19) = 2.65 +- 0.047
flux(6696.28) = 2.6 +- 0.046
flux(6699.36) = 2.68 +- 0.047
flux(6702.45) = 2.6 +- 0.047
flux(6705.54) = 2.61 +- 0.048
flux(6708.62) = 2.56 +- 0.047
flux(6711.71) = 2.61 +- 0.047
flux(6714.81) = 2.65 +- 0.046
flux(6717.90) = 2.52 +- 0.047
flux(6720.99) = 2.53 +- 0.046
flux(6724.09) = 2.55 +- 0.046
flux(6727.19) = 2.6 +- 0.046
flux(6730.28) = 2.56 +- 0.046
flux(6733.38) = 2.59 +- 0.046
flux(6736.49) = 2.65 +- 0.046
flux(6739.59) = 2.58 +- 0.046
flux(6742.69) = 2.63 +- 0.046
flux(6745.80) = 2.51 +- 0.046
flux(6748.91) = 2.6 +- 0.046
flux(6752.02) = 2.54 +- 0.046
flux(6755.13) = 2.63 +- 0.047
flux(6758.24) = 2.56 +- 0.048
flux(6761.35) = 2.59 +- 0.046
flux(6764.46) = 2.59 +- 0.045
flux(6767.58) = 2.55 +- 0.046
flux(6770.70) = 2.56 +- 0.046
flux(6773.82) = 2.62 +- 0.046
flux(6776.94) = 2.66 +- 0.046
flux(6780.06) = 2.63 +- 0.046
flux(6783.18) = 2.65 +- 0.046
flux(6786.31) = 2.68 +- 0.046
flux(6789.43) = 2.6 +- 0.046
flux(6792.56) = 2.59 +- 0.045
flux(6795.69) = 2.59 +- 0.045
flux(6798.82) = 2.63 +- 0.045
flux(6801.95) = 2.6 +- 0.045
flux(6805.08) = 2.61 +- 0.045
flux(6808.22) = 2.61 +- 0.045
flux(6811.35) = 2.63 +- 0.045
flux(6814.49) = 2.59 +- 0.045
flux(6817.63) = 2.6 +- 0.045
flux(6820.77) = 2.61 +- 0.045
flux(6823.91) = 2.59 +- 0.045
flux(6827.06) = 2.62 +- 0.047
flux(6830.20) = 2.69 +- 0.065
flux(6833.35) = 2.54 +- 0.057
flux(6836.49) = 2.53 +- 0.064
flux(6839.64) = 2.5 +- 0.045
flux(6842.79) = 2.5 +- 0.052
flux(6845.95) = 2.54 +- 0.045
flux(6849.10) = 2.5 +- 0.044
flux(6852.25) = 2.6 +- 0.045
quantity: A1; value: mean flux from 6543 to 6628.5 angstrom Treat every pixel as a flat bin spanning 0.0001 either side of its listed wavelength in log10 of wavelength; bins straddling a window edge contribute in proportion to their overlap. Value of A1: 2.62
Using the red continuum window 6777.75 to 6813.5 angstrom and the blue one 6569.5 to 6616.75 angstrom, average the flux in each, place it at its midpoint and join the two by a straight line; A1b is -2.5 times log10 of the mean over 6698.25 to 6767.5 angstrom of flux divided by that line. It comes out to 0.02 mag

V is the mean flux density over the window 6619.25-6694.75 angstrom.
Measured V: 2.65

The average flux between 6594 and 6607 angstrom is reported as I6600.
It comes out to 2.62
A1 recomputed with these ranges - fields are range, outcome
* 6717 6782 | 2.58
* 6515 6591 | 2.63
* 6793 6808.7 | 2.61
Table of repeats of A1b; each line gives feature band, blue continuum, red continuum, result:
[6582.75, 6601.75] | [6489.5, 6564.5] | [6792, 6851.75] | -0.02 mag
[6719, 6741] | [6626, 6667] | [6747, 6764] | 0.01 mag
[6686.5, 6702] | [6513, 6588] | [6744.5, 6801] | -0.01 mag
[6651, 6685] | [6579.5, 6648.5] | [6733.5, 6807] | 0.01 mag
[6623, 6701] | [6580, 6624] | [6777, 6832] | 0.00 mag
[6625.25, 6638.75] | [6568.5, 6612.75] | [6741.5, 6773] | -0.01 mag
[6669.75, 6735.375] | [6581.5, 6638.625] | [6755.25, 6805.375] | 0.01 mag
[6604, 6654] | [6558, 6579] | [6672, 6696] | -0.04 mag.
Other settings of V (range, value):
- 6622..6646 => 2.66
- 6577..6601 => 2.66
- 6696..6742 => 2.59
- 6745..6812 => 2.6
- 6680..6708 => 2.64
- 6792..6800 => 2.6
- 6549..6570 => 2.49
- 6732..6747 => 2.59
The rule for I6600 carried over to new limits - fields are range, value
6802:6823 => 2.61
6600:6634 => 2.66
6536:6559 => 2.67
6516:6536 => 2.71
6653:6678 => 2.62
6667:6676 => 2.62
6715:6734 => 2.56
